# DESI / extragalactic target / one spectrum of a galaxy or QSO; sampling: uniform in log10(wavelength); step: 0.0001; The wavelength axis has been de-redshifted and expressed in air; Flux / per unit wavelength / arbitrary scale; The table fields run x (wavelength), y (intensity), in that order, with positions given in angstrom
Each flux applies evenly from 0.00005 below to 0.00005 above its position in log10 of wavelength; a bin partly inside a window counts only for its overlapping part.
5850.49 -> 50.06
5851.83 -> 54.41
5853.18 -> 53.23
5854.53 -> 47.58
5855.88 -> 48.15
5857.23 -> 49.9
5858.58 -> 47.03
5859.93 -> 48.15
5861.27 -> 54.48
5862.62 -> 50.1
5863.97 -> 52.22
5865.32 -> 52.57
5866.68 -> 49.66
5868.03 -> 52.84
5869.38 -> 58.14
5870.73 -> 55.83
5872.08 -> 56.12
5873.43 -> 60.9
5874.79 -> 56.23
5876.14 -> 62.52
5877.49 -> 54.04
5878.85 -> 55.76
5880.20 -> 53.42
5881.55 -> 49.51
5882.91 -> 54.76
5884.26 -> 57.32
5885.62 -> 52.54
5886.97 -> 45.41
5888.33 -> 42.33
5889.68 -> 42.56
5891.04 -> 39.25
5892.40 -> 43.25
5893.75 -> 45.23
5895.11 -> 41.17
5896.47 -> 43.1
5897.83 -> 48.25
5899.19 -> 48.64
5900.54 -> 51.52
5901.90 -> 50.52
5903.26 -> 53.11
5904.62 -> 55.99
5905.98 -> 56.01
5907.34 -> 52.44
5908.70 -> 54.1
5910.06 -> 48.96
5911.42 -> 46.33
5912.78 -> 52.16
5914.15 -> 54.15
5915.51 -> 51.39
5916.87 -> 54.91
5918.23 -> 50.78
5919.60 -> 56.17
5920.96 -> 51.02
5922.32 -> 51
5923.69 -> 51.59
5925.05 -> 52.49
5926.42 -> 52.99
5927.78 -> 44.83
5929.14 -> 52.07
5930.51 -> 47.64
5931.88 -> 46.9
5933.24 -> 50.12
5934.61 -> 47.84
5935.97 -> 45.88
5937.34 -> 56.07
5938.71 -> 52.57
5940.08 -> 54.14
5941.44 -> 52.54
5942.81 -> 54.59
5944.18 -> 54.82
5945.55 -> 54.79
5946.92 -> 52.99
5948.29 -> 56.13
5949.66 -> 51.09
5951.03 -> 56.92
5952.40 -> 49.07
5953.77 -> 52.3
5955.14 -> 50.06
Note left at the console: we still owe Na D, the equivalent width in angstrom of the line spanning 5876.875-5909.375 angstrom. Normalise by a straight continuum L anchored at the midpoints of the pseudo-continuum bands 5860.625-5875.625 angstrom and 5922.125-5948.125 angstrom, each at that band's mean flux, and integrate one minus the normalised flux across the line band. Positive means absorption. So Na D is 2.3 angstrom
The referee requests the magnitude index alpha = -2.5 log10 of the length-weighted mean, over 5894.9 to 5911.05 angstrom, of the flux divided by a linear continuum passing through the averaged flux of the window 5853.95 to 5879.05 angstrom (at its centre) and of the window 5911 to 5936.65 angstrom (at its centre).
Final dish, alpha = 0.02 mag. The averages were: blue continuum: 53.2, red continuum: 50.6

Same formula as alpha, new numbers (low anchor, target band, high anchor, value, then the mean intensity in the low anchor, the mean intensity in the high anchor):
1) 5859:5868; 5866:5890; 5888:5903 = -0.10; 51.2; 45.4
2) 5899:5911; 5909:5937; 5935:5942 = 0.04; 52.4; 52.1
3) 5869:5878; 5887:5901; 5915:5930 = 0.23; 57.8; 51.7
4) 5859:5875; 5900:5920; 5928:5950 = 0.00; 53.8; 51.8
